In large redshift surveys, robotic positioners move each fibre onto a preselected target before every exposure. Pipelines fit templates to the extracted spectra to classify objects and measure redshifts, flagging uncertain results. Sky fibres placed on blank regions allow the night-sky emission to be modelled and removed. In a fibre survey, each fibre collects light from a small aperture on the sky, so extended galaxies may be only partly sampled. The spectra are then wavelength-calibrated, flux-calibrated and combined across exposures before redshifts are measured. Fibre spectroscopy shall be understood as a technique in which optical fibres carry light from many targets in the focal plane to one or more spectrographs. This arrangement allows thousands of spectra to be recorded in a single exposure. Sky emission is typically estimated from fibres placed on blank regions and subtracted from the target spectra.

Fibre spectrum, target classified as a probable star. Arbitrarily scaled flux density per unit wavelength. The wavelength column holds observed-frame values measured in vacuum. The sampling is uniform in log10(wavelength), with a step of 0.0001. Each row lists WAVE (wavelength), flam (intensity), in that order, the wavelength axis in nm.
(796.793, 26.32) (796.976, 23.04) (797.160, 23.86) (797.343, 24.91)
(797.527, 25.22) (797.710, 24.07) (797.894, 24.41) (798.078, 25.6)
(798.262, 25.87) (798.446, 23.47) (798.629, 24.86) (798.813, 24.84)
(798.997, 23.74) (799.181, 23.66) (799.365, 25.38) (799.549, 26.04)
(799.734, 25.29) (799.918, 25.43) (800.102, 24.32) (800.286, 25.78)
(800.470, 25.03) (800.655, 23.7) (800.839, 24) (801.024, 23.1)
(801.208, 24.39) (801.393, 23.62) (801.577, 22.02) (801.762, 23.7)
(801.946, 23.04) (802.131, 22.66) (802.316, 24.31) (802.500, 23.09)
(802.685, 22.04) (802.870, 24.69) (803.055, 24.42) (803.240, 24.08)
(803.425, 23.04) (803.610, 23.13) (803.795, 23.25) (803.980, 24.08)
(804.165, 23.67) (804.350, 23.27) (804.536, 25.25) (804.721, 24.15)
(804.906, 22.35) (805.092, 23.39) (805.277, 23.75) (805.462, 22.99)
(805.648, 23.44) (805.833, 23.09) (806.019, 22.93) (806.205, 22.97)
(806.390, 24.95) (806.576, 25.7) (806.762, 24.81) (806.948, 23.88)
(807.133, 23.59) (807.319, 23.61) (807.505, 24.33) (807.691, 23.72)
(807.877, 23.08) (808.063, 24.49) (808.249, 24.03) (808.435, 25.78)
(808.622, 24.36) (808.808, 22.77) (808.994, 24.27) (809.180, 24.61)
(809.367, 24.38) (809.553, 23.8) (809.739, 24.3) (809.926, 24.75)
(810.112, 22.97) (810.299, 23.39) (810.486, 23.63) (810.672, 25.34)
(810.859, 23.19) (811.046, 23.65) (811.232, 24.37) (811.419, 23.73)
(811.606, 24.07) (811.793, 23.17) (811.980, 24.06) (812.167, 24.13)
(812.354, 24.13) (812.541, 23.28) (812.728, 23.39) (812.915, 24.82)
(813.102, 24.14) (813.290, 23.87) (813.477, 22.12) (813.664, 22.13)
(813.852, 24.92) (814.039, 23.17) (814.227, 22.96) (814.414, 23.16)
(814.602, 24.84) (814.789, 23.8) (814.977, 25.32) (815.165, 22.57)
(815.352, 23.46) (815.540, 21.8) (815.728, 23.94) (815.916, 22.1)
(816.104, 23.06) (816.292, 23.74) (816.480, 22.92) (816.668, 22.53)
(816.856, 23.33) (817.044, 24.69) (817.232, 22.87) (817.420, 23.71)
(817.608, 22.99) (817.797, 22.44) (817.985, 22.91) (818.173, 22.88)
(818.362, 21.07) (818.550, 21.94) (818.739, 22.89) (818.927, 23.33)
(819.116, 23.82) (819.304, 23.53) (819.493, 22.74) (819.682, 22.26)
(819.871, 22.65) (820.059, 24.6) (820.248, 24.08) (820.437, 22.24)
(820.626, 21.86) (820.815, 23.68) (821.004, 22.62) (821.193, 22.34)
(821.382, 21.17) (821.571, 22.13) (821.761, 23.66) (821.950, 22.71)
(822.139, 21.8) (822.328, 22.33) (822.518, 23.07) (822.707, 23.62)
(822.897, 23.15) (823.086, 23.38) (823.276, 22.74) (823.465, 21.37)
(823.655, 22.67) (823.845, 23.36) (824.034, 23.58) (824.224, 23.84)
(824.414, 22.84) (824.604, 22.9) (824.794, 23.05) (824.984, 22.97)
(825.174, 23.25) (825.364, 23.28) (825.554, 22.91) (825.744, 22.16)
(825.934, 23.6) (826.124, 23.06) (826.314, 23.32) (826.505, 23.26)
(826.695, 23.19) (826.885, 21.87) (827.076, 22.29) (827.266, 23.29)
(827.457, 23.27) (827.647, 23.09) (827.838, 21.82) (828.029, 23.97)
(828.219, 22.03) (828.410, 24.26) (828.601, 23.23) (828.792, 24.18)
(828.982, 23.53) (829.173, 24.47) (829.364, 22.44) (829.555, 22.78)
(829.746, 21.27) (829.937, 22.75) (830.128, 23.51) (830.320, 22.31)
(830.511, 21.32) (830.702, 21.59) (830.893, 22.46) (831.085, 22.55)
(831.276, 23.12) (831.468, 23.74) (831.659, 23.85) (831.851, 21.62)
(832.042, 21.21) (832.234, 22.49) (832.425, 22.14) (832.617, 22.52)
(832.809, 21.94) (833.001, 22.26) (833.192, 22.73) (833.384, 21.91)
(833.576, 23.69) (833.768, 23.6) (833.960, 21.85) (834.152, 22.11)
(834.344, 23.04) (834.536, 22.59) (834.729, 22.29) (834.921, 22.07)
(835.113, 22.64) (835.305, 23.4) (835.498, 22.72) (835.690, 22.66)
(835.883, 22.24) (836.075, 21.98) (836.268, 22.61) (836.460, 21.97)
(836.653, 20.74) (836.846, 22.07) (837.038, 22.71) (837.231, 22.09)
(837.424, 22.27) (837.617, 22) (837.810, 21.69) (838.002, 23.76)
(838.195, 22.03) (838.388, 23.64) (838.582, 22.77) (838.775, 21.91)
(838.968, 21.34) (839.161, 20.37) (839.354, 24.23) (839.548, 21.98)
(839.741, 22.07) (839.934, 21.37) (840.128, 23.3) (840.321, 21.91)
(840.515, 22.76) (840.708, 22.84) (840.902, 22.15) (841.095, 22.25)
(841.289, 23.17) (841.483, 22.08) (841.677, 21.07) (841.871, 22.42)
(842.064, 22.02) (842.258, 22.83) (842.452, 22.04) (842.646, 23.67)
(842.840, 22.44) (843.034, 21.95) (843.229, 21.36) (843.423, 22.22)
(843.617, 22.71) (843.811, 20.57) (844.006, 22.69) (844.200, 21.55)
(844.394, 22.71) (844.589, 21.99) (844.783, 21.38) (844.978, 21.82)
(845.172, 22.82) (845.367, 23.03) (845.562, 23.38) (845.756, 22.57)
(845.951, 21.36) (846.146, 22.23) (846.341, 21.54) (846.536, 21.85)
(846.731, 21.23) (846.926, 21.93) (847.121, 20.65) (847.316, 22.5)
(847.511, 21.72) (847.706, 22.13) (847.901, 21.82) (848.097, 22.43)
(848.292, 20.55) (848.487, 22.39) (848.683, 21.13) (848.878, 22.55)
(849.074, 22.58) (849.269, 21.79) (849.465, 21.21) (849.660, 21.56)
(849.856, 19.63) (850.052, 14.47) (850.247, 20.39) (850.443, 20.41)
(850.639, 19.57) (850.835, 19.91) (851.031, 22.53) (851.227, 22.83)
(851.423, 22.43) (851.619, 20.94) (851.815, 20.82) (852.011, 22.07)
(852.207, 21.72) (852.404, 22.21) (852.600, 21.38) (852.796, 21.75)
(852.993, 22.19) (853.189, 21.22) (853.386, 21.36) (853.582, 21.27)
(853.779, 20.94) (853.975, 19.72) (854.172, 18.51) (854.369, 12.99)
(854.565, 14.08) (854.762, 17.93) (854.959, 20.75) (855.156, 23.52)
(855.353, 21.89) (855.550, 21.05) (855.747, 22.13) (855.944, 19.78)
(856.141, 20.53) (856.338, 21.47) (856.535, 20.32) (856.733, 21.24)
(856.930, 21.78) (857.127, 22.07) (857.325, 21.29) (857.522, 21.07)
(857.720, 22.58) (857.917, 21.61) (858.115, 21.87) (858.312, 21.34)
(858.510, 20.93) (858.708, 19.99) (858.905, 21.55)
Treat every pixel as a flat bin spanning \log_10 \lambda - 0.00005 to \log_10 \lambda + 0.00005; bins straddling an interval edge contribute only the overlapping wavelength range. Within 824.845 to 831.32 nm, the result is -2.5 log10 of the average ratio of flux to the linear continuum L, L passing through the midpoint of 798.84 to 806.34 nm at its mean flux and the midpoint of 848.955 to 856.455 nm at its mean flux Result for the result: -0.03 mag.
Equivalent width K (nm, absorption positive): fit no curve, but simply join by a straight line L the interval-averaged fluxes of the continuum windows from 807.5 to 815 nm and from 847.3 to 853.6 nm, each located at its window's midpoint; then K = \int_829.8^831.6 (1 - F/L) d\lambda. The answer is 0.00 nm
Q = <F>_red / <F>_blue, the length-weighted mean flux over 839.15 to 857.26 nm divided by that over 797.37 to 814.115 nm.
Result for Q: 0.89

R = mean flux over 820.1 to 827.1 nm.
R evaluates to 22.9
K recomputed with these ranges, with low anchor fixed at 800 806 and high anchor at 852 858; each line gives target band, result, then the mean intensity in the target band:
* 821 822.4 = 0.02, 22.3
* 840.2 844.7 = -0.17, 22.2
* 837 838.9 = -0.07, 22.5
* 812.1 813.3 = -0.05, 24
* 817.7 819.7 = 0.00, 22.7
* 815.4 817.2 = -0.02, 23.1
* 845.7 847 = -0.04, 21.8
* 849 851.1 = 0.07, 20.3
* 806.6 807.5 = -0.03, 24.1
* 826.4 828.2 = -0.05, 22.9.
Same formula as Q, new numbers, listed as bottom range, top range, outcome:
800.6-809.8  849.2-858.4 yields 0.87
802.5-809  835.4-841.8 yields 0.94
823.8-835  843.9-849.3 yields 0.97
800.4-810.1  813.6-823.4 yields 0.97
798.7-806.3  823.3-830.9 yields 0.96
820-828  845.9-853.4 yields 0.93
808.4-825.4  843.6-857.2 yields 0.91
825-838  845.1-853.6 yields 0.95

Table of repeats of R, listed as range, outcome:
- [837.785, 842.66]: 22.4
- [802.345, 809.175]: 23.8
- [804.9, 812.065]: 23.9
